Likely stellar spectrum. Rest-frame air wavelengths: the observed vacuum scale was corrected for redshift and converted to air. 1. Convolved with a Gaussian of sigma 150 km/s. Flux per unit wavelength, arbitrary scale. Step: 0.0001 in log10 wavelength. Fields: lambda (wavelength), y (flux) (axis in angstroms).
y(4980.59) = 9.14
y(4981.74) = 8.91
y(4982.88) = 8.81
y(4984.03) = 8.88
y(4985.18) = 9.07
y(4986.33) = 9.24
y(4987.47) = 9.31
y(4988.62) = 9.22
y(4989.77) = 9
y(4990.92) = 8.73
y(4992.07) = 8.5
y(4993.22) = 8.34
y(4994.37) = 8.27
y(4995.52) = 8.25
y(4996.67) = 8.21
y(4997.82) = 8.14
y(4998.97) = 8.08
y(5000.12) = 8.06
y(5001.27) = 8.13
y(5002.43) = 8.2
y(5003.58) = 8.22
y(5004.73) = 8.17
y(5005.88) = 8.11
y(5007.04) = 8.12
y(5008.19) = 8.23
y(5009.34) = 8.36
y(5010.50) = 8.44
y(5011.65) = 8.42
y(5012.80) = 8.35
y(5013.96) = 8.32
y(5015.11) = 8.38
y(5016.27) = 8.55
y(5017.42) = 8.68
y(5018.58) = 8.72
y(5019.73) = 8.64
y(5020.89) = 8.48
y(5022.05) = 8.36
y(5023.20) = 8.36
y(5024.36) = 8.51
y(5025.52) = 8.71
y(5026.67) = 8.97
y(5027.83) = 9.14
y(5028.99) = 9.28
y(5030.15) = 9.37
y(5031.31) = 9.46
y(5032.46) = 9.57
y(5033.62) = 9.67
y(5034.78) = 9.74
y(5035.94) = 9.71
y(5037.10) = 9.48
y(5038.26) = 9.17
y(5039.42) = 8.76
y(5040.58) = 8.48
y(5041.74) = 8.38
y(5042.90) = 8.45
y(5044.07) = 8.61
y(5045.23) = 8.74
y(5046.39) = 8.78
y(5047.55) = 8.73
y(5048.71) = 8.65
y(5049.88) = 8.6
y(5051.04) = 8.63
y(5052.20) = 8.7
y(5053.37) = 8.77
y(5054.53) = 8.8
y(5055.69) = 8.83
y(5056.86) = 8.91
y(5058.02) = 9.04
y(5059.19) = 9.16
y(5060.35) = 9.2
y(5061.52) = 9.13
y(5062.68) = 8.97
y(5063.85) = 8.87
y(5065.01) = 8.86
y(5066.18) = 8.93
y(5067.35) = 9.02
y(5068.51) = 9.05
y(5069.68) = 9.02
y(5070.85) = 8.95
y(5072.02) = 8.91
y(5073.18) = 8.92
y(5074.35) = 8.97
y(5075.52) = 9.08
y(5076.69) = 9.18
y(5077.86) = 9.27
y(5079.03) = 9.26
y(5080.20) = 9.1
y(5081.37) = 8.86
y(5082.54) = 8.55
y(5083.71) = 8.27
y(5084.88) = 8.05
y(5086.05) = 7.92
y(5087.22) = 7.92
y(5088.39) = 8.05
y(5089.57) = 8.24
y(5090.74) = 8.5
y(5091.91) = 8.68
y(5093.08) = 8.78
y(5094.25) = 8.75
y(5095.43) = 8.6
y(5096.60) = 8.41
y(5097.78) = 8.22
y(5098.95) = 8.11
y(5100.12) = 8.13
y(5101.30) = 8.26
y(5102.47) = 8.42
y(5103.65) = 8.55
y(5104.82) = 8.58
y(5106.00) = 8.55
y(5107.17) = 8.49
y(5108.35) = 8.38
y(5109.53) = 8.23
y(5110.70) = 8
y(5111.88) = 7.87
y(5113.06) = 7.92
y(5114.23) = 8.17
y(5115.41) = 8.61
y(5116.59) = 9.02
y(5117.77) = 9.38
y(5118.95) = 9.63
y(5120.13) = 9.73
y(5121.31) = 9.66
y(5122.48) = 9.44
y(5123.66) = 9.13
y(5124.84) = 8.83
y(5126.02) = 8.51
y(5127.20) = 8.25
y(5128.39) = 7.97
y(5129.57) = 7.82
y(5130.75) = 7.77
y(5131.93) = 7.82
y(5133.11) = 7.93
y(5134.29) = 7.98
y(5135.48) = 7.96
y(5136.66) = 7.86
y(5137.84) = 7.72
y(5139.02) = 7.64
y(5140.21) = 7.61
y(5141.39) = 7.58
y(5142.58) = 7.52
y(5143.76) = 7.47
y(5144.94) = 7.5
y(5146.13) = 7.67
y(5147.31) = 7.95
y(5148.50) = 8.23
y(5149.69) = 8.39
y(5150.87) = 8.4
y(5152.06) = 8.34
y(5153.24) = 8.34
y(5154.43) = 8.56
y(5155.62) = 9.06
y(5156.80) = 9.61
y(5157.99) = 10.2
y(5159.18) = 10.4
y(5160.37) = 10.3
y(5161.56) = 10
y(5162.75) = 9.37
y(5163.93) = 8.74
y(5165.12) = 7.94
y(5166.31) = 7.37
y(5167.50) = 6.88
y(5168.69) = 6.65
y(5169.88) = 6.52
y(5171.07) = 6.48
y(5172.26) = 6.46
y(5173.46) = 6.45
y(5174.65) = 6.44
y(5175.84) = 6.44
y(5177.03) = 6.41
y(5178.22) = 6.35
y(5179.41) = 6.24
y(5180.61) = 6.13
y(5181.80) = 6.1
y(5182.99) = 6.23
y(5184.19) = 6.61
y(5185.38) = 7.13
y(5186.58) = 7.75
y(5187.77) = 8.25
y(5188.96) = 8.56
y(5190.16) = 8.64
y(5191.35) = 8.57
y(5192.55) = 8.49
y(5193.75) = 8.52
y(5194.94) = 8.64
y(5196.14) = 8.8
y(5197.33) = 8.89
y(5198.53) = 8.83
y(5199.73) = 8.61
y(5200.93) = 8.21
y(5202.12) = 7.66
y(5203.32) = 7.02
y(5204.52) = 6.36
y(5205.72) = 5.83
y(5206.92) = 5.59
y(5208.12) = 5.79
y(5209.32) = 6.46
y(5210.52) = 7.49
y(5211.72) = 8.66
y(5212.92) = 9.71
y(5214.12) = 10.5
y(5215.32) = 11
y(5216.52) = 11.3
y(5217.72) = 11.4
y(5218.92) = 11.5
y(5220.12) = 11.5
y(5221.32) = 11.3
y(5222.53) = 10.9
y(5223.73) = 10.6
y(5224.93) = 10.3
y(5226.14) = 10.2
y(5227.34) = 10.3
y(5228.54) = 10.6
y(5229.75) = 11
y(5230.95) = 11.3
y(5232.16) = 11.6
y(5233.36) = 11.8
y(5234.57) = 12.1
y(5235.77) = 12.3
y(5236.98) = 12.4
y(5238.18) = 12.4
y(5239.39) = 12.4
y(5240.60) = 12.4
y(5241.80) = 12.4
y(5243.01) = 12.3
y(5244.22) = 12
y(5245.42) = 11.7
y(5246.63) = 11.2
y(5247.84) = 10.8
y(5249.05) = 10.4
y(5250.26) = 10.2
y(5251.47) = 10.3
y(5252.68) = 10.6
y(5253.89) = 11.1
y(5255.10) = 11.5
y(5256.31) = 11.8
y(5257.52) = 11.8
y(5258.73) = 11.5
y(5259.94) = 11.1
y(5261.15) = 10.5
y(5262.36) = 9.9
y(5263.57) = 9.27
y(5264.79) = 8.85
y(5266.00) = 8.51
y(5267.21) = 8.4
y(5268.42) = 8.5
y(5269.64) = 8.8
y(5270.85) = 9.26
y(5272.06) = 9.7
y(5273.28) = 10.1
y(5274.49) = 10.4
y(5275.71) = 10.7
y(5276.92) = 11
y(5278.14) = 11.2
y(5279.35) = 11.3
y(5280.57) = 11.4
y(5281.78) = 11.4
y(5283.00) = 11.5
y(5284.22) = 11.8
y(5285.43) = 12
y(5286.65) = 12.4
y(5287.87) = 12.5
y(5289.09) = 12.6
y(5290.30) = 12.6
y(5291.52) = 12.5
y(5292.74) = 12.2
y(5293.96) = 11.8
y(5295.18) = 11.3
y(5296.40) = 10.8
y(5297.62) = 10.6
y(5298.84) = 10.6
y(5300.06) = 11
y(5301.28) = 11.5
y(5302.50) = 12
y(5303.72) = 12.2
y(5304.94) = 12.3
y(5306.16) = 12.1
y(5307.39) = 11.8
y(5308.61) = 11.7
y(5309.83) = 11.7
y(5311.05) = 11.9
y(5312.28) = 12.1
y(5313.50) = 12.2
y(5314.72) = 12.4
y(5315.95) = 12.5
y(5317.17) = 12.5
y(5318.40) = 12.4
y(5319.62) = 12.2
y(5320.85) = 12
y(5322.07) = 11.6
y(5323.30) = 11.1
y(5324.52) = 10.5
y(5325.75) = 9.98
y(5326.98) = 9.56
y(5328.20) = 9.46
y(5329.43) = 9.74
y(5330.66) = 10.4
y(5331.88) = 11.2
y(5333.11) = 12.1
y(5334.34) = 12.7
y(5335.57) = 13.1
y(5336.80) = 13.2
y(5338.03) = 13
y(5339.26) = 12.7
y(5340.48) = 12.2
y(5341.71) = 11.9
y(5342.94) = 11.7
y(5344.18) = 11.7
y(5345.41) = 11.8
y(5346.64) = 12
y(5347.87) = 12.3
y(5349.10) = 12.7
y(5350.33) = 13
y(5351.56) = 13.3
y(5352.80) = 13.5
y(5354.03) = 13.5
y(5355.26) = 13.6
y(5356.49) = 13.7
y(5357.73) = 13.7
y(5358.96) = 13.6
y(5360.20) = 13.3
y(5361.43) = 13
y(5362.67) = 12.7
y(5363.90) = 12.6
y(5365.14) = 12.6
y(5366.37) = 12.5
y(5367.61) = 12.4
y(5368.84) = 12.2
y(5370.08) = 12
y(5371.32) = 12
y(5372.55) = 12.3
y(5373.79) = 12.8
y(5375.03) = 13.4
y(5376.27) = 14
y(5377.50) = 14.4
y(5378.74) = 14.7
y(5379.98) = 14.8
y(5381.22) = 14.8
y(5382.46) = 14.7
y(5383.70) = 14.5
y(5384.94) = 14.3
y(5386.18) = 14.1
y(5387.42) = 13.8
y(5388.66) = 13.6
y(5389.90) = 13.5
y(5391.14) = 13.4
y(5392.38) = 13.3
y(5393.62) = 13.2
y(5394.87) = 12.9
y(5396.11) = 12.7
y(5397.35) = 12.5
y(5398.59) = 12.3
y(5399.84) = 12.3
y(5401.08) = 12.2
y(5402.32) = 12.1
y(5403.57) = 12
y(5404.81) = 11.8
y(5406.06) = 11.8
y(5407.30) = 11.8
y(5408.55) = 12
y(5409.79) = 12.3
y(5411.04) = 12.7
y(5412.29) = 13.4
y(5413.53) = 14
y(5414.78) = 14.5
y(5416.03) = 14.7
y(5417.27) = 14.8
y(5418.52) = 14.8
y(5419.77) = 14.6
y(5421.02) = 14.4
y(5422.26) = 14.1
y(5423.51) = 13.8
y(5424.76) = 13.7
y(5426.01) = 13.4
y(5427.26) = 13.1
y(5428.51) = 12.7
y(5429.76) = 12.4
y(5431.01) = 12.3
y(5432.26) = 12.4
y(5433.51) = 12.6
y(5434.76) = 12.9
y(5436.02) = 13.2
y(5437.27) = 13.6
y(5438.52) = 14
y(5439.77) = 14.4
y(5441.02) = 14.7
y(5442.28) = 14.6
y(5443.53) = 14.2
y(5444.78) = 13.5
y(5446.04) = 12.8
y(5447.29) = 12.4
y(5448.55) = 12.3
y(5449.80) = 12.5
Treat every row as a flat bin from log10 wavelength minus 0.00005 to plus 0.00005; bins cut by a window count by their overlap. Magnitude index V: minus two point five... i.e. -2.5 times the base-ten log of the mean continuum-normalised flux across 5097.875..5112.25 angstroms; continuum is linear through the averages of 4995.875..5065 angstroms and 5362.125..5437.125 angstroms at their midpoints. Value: 0.16 mag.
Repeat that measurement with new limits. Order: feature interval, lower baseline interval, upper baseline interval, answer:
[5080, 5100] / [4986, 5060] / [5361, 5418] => 0.14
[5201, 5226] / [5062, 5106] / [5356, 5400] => 0.18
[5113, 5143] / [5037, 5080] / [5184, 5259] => 0.12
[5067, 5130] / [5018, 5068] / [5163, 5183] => -0.08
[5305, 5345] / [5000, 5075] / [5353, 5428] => 0.06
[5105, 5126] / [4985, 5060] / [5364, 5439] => 0.12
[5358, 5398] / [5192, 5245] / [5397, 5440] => -0.07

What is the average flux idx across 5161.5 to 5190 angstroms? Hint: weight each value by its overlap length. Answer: 7.12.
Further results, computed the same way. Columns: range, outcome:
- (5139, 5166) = 8.56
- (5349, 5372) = 12.9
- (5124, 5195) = 7.86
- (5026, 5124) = 8.8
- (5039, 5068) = 8.8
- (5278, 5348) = 11.7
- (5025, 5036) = 9.35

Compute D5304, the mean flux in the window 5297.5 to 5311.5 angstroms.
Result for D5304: 11.7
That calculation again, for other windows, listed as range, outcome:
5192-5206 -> 8.03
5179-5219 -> 8.07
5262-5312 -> 11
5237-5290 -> 11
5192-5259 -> 10.2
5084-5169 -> 8.4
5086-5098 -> 8.39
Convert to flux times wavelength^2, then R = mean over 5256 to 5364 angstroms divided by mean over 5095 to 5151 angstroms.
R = 1.51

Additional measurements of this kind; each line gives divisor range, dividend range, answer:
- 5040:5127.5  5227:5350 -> 1.42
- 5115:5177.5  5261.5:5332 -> 1.44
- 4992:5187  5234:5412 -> 1.57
